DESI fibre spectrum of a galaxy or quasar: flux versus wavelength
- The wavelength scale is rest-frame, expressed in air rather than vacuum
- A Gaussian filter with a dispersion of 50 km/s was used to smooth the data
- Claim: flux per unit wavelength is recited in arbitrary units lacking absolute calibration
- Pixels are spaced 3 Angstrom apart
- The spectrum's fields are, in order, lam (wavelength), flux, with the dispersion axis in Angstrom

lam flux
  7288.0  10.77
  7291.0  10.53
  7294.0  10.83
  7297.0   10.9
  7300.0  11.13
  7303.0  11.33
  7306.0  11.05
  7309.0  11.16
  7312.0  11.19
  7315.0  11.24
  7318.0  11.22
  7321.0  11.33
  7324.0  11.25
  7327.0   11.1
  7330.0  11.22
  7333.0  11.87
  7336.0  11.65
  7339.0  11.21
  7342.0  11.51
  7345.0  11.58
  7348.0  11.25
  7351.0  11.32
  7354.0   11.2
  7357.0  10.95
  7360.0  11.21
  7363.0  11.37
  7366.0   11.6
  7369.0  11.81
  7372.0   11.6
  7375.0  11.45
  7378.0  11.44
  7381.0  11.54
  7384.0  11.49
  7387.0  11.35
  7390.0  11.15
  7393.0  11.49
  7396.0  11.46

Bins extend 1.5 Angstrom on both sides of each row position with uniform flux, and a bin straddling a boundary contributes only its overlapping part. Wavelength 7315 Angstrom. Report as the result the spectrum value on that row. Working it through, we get 11.24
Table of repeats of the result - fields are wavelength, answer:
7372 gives 11.6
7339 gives 11.21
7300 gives 11.13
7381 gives 11.54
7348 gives 11.25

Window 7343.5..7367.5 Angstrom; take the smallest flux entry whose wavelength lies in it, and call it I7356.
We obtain 10.95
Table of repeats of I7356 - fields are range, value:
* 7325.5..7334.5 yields 11.1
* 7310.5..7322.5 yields 11.19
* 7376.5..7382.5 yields 11.44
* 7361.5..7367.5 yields 11.37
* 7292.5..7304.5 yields 10.83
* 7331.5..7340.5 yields 11.21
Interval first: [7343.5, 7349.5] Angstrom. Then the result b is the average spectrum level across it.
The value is 11.4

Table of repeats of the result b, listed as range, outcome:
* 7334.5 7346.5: 11.5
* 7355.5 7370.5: 11.4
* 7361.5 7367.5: 11.5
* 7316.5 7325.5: 11.3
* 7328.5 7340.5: 11.5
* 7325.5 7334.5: 11.4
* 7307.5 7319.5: 11.2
